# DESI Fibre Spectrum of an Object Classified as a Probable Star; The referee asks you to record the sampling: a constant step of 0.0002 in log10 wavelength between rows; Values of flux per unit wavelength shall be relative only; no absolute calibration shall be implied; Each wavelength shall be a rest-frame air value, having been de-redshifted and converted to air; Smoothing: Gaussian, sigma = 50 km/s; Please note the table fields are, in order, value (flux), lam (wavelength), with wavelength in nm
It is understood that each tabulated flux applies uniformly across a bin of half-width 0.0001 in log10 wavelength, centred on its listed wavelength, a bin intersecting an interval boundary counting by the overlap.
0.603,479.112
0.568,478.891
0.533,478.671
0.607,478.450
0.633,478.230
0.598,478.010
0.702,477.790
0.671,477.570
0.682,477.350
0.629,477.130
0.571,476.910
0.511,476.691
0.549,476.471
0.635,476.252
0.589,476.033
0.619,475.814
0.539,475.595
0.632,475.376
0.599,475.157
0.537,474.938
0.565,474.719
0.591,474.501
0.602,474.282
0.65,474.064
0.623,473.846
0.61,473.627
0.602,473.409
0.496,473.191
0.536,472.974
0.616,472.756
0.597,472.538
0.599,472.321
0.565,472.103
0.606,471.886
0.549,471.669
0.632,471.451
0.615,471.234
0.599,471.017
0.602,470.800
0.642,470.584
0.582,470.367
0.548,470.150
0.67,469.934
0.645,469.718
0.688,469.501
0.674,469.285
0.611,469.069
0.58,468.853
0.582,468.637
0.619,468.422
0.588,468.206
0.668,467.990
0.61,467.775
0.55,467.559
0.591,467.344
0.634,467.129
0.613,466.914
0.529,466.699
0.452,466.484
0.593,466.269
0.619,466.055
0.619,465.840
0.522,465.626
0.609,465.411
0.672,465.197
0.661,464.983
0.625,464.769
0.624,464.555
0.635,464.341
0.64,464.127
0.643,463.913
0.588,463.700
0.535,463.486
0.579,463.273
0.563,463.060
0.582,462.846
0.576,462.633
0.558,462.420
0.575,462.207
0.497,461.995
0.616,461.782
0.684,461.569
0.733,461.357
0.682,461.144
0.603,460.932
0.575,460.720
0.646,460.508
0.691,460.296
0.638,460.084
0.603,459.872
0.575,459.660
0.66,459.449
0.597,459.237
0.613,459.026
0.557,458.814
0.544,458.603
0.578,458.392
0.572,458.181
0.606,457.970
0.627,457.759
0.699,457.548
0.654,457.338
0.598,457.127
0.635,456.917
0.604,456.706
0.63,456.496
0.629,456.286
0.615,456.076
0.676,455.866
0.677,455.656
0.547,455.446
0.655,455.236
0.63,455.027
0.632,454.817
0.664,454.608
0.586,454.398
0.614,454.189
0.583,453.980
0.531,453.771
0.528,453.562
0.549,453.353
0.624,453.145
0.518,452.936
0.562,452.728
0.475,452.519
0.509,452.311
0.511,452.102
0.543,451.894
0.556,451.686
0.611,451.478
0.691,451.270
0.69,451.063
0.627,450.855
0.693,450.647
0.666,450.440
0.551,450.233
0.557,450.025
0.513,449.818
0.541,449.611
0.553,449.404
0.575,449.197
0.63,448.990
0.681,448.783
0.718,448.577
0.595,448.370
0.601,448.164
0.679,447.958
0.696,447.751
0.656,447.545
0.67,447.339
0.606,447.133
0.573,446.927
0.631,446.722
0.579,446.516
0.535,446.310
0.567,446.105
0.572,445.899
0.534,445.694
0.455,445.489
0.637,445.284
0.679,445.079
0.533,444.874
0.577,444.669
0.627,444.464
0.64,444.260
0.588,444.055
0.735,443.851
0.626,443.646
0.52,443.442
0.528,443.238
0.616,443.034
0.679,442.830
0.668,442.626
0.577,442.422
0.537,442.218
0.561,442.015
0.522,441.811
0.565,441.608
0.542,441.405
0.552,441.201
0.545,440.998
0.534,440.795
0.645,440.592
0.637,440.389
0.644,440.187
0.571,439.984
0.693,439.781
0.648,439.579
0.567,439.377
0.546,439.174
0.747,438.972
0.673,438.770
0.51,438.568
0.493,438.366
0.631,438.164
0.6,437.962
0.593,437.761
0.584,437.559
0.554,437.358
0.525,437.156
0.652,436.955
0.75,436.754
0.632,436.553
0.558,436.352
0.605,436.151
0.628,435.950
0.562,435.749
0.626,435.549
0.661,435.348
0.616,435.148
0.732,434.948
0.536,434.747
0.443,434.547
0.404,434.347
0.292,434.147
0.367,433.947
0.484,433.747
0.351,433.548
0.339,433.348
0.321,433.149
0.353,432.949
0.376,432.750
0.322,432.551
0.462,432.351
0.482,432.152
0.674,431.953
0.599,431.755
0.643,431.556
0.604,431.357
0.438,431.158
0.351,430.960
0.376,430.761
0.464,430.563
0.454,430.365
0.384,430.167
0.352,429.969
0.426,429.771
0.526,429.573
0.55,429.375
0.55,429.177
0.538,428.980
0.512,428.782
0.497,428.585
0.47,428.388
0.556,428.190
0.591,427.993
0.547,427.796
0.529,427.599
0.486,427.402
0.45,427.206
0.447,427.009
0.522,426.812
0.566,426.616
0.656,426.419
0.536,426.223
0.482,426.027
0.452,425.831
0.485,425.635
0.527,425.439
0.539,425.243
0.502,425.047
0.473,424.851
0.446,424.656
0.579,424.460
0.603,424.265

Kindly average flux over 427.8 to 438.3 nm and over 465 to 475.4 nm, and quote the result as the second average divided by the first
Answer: 1.17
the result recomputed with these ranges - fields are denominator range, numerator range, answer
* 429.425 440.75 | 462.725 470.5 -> 1.14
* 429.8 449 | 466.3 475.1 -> 1.06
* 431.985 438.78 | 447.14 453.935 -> 1.15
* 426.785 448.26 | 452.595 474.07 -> 1.10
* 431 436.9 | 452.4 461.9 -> 1.19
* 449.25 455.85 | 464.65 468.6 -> 1.02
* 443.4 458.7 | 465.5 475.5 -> 0.99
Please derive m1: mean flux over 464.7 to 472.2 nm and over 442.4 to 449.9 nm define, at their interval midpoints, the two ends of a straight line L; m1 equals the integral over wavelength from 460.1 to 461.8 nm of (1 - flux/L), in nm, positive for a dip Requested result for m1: -0.14 nm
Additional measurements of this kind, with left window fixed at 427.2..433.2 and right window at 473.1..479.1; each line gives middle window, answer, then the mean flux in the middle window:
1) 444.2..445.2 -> -0.18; 0.611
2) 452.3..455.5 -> -0.21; 0.578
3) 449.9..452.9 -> -0.29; 0.586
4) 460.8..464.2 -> -0.24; 0.603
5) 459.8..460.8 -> -0.13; 0.633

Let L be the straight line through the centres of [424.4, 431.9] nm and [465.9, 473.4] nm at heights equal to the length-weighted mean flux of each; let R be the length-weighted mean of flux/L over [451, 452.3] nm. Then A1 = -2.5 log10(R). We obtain -0.07 mag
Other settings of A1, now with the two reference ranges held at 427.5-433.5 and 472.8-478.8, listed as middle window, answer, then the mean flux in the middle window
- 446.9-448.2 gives -0.23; 0.646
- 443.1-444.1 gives -0.18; 0.601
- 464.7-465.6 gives -0.11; 0.632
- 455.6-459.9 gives -0.13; 0.616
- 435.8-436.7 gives -0.24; 0.61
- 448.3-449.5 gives -0.19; 0.626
